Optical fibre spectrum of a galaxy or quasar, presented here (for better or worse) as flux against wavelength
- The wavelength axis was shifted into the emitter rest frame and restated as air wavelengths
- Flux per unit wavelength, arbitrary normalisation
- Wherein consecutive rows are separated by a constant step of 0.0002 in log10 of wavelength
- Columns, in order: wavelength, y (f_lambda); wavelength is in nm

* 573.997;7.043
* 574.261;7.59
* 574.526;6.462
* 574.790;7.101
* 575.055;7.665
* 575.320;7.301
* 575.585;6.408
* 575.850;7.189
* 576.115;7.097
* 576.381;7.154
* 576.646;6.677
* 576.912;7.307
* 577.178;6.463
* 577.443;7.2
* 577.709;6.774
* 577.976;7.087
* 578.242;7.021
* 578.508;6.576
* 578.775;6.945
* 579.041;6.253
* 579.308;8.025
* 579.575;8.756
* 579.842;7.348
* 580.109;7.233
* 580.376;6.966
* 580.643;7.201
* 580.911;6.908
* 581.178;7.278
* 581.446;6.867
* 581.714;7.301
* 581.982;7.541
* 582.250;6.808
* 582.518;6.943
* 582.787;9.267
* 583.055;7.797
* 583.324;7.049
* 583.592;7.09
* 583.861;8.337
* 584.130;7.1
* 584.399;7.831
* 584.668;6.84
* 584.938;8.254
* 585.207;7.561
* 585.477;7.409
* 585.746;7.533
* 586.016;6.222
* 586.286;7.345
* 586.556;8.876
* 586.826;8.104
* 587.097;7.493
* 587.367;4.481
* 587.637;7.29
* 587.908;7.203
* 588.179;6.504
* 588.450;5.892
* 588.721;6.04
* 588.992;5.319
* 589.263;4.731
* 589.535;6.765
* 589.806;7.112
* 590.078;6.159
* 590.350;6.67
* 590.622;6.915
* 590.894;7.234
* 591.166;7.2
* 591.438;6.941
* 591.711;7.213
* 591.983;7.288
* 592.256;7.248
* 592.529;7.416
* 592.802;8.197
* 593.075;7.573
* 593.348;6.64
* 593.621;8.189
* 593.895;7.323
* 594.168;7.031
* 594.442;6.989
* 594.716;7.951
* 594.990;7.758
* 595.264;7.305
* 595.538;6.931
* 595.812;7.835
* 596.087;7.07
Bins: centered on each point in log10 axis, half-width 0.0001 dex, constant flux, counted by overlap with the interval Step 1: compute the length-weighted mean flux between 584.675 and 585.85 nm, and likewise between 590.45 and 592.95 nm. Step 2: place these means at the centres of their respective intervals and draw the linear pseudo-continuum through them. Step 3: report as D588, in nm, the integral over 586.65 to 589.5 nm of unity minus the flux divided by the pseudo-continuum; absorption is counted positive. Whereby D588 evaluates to 0.42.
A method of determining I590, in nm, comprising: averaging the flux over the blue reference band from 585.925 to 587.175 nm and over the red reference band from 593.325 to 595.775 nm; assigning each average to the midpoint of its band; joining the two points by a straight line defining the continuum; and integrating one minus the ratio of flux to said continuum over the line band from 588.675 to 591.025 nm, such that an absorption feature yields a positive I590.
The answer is 0.38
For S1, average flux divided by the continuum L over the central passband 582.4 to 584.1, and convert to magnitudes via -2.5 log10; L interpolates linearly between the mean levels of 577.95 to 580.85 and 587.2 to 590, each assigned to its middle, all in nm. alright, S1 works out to -0.14 mag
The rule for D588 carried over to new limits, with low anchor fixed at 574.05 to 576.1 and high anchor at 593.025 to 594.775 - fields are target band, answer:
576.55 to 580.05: 0.01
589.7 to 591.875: 0.11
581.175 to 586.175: -0.15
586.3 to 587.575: 0.00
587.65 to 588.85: 0.13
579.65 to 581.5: 0.00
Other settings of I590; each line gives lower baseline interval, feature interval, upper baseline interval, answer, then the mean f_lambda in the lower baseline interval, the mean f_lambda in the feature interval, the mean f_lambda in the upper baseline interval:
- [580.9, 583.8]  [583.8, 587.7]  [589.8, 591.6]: -0.10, 7.39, 7.36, 6.88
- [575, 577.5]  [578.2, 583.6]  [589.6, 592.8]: -0.20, 7.02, 7.3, 7.08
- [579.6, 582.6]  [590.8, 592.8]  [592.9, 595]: 0.03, 7.19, 7.29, 7.43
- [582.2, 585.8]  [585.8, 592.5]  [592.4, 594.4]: 0.65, 7.58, 6.78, 7.46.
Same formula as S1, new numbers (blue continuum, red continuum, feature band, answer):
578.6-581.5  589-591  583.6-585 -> -0.103 mag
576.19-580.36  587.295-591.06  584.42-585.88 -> -0.140 mag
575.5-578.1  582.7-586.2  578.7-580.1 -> -0.048 mag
